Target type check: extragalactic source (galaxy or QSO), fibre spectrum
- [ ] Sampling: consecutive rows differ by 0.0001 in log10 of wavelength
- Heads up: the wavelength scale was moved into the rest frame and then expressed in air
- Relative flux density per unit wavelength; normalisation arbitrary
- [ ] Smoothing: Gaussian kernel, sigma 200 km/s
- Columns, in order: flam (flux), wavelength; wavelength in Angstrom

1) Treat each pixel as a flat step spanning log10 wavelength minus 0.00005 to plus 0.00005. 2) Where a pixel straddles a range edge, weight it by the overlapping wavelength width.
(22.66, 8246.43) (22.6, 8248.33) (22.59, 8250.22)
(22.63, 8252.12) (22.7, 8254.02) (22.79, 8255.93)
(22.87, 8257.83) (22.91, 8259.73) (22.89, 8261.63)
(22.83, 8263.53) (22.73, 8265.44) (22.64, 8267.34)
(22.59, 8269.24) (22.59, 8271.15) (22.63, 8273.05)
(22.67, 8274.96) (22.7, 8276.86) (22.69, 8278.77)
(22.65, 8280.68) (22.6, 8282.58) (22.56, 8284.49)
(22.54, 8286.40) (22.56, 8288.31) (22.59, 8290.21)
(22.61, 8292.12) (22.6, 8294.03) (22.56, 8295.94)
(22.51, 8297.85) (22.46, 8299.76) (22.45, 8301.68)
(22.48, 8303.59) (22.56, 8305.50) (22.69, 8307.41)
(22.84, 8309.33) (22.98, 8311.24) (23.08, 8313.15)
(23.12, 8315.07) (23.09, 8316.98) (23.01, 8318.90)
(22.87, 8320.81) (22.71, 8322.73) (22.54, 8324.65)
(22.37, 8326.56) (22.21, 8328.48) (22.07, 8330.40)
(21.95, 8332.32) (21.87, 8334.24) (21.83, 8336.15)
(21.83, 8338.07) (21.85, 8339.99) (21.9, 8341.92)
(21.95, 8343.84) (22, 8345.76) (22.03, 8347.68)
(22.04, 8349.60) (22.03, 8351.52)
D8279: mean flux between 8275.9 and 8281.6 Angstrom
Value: 22.7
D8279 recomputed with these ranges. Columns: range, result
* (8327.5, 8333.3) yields 22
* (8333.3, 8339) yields 21.9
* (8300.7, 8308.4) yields 22.5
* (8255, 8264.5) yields 22.9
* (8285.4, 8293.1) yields 22.6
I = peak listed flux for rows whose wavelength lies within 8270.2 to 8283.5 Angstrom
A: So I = 22.7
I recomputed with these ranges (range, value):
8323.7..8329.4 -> 22.54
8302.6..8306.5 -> 22.56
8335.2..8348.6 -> 22.03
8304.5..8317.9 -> 23.12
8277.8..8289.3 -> 22.69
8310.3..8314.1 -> 23.08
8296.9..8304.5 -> 22.51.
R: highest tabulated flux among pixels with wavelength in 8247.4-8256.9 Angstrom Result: 22.79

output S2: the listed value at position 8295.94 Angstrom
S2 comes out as 22.56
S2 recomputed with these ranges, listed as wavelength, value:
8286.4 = 22.54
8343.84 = 21.95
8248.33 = 22.6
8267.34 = 22.64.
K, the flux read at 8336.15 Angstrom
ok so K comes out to 21.83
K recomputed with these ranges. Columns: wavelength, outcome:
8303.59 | 22.48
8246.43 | 22.66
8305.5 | 22.56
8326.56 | 22.37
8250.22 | 22.59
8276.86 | 22.7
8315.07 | 23.12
